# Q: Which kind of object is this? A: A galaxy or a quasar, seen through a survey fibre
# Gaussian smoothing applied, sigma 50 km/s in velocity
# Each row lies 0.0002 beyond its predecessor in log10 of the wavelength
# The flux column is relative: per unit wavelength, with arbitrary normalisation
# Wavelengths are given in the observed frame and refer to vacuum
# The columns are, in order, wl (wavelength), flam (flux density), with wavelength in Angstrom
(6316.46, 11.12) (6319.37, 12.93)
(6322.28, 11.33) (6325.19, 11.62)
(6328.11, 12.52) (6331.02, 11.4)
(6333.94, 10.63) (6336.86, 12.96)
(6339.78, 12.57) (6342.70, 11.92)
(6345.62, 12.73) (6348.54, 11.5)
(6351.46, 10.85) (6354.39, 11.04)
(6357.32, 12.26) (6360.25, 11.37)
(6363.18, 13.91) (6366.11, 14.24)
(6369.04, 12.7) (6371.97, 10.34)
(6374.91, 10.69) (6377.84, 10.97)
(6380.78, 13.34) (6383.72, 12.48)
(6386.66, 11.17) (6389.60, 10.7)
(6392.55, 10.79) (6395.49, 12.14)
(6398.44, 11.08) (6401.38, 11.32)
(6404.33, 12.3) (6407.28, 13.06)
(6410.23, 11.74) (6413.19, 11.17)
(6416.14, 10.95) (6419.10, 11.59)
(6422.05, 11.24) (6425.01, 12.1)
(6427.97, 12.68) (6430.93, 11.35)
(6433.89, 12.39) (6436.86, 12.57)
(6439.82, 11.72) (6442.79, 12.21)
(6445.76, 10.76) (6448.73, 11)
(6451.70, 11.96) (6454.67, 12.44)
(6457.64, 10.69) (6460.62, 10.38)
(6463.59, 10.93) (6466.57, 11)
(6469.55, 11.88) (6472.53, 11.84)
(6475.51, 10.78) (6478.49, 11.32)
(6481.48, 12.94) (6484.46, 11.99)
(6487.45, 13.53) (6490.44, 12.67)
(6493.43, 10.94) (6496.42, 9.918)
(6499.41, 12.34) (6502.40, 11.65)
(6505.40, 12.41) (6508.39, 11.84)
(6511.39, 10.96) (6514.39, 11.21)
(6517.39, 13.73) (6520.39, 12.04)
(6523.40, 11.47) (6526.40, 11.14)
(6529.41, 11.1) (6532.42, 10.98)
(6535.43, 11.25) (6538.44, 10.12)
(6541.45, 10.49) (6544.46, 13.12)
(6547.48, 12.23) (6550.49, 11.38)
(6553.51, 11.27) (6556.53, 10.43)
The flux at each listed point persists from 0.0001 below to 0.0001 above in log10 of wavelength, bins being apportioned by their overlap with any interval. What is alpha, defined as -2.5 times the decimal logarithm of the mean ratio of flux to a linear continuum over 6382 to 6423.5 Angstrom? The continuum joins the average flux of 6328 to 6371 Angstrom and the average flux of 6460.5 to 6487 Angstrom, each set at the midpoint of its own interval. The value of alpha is 0.03 mag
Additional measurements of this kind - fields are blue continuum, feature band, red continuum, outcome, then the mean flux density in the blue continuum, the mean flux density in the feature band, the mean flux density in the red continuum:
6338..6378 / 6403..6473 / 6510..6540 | 0.00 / 12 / 11.7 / 11.4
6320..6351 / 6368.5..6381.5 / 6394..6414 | 0.04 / 11.9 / 11.4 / 11.9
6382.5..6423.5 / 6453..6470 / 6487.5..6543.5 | 0.03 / 11.5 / 11.2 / 11.5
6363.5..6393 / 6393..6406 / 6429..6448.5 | 0.02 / 11.9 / 11.7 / 11.8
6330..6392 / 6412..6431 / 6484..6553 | 0.02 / 11.9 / 11.6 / 11.7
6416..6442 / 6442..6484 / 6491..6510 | 0.03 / 11.9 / 11.4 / 11.6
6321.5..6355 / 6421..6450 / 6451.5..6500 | -0.01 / 11.8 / 11.8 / 11.6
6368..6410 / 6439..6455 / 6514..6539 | 0.00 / 11.6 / 11.6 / 11.5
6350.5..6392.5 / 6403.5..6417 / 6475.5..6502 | 0.00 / 11.8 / 11.9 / 11.9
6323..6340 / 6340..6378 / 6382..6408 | -0.02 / 11.9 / 11.9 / 11.6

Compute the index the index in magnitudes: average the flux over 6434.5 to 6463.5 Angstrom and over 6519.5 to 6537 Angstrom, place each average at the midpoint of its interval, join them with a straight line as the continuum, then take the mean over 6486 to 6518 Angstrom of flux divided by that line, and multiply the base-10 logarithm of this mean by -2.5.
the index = -0.05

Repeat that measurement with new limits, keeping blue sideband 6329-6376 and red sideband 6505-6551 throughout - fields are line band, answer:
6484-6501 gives -0.02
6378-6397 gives 0.02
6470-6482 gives 0.01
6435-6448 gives 0.00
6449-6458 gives 0.00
